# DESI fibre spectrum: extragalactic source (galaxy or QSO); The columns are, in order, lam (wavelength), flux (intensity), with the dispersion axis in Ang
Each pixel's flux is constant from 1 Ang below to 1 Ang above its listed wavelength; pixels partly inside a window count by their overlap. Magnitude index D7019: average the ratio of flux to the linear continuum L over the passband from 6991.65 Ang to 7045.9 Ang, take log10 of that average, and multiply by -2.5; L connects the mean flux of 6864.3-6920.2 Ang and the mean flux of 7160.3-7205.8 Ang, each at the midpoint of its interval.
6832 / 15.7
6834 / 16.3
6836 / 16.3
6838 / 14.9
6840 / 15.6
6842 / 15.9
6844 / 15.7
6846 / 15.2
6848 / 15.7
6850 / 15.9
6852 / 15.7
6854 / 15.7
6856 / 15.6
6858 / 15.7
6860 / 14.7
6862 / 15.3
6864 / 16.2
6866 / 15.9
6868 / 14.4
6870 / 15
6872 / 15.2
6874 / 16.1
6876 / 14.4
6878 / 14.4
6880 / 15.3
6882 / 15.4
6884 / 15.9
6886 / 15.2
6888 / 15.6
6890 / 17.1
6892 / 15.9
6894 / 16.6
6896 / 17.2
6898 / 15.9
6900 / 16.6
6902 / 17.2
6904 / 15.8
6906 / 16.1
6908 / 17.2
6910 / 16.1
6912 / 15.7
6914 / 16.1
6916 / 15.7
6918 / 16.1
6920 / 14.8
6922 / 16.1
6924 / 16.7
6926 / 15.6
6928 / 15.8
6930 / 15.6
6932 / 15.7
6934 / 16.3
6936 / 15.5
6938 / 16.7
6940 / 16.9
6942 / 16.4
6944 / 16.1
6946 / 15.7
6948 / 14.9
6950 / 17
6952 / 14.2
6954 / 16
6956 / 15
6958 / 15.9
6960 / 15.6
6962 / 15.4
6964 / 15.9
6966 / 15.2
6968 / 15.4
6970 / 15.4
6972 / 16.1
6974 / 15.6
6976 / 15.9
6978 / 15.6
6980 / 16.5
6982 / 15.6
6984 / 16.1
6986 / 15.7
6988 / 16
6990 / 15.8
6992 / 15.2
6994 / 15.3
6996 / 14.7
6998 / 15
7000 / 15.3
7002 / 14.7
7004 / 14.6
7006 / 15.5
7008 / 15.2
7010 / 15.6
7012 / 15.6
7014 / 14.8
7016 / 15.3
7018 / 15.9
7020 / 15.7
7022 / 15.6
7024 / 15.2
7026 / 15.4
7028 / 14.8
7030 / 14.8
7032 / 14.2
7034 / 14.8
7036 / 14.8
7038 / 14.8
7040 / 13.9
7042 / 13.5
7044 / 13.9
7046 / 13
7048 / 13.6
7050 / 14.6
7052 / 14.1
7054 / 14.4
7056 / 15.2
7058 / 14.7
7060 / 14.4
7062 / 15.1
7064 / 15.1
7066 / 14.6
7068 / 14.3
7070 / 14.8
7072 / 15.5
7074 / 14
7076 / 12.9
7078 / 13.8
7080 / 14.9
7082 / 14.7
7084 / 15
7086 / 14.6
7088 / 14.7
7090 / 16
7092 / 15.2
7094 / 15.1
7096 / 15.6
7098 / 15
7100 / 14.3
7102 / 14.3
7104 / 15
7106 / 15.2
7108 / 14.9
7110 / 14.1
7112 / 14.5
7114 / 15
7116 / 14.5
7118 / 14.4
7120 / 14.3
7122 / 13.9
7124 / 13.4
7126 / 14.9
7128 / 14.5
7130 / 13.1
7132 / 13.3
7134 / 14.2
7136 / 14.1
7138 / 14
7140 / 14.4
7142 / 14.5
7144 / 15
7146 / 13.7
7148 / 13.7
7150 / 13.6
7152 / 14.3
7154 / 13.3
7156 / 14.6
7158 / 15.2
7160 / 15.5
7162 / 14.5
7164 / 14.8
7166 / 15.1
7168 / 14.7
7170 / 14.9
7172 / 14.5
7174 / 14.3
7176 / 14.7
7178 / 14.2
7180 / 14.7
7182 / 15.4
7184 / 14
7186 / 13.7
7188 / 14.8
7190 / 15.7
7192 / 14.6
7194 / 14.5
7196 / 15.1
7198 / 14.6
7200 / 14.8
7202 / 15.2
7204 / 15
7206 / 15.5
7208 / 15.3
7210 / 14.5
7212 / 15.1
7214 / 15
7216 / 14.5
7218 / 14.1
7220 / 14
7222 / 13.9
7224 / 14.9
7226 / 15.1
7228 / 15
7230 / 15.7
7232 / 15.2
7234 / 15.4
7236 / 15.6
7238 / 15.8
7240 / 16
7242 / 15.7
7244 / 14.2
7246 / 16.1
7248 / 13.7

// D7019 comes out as 0.031 mag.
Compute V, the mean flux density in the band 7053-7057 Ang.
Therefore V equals 14.8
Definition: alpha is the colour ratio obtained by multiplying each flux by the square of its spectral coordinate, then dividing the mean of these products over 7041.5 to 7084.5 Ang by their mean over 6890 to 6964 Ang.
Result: 0.9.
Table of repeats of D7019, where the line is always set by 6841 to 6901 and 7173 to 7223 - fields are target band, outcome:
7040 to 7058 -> 0.079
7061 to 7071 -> 0.021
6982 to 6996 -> -0.022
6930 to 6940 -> -0.043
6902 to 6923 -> -0.035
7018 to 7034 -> 0.004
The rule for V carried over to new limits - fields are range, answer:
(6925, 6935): 15.8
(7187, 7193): 15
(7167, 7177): 14.6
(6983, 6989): 15.9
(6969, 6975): 15.7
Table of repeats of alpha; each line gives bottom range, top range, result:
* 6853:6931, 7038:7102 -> 0.97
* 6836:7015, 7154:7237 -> 1.02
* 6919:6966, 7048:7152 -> 0.96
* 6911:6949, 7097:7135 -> 0.95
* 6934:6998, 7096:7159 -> 0.95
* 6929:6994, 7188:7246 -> 1.02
